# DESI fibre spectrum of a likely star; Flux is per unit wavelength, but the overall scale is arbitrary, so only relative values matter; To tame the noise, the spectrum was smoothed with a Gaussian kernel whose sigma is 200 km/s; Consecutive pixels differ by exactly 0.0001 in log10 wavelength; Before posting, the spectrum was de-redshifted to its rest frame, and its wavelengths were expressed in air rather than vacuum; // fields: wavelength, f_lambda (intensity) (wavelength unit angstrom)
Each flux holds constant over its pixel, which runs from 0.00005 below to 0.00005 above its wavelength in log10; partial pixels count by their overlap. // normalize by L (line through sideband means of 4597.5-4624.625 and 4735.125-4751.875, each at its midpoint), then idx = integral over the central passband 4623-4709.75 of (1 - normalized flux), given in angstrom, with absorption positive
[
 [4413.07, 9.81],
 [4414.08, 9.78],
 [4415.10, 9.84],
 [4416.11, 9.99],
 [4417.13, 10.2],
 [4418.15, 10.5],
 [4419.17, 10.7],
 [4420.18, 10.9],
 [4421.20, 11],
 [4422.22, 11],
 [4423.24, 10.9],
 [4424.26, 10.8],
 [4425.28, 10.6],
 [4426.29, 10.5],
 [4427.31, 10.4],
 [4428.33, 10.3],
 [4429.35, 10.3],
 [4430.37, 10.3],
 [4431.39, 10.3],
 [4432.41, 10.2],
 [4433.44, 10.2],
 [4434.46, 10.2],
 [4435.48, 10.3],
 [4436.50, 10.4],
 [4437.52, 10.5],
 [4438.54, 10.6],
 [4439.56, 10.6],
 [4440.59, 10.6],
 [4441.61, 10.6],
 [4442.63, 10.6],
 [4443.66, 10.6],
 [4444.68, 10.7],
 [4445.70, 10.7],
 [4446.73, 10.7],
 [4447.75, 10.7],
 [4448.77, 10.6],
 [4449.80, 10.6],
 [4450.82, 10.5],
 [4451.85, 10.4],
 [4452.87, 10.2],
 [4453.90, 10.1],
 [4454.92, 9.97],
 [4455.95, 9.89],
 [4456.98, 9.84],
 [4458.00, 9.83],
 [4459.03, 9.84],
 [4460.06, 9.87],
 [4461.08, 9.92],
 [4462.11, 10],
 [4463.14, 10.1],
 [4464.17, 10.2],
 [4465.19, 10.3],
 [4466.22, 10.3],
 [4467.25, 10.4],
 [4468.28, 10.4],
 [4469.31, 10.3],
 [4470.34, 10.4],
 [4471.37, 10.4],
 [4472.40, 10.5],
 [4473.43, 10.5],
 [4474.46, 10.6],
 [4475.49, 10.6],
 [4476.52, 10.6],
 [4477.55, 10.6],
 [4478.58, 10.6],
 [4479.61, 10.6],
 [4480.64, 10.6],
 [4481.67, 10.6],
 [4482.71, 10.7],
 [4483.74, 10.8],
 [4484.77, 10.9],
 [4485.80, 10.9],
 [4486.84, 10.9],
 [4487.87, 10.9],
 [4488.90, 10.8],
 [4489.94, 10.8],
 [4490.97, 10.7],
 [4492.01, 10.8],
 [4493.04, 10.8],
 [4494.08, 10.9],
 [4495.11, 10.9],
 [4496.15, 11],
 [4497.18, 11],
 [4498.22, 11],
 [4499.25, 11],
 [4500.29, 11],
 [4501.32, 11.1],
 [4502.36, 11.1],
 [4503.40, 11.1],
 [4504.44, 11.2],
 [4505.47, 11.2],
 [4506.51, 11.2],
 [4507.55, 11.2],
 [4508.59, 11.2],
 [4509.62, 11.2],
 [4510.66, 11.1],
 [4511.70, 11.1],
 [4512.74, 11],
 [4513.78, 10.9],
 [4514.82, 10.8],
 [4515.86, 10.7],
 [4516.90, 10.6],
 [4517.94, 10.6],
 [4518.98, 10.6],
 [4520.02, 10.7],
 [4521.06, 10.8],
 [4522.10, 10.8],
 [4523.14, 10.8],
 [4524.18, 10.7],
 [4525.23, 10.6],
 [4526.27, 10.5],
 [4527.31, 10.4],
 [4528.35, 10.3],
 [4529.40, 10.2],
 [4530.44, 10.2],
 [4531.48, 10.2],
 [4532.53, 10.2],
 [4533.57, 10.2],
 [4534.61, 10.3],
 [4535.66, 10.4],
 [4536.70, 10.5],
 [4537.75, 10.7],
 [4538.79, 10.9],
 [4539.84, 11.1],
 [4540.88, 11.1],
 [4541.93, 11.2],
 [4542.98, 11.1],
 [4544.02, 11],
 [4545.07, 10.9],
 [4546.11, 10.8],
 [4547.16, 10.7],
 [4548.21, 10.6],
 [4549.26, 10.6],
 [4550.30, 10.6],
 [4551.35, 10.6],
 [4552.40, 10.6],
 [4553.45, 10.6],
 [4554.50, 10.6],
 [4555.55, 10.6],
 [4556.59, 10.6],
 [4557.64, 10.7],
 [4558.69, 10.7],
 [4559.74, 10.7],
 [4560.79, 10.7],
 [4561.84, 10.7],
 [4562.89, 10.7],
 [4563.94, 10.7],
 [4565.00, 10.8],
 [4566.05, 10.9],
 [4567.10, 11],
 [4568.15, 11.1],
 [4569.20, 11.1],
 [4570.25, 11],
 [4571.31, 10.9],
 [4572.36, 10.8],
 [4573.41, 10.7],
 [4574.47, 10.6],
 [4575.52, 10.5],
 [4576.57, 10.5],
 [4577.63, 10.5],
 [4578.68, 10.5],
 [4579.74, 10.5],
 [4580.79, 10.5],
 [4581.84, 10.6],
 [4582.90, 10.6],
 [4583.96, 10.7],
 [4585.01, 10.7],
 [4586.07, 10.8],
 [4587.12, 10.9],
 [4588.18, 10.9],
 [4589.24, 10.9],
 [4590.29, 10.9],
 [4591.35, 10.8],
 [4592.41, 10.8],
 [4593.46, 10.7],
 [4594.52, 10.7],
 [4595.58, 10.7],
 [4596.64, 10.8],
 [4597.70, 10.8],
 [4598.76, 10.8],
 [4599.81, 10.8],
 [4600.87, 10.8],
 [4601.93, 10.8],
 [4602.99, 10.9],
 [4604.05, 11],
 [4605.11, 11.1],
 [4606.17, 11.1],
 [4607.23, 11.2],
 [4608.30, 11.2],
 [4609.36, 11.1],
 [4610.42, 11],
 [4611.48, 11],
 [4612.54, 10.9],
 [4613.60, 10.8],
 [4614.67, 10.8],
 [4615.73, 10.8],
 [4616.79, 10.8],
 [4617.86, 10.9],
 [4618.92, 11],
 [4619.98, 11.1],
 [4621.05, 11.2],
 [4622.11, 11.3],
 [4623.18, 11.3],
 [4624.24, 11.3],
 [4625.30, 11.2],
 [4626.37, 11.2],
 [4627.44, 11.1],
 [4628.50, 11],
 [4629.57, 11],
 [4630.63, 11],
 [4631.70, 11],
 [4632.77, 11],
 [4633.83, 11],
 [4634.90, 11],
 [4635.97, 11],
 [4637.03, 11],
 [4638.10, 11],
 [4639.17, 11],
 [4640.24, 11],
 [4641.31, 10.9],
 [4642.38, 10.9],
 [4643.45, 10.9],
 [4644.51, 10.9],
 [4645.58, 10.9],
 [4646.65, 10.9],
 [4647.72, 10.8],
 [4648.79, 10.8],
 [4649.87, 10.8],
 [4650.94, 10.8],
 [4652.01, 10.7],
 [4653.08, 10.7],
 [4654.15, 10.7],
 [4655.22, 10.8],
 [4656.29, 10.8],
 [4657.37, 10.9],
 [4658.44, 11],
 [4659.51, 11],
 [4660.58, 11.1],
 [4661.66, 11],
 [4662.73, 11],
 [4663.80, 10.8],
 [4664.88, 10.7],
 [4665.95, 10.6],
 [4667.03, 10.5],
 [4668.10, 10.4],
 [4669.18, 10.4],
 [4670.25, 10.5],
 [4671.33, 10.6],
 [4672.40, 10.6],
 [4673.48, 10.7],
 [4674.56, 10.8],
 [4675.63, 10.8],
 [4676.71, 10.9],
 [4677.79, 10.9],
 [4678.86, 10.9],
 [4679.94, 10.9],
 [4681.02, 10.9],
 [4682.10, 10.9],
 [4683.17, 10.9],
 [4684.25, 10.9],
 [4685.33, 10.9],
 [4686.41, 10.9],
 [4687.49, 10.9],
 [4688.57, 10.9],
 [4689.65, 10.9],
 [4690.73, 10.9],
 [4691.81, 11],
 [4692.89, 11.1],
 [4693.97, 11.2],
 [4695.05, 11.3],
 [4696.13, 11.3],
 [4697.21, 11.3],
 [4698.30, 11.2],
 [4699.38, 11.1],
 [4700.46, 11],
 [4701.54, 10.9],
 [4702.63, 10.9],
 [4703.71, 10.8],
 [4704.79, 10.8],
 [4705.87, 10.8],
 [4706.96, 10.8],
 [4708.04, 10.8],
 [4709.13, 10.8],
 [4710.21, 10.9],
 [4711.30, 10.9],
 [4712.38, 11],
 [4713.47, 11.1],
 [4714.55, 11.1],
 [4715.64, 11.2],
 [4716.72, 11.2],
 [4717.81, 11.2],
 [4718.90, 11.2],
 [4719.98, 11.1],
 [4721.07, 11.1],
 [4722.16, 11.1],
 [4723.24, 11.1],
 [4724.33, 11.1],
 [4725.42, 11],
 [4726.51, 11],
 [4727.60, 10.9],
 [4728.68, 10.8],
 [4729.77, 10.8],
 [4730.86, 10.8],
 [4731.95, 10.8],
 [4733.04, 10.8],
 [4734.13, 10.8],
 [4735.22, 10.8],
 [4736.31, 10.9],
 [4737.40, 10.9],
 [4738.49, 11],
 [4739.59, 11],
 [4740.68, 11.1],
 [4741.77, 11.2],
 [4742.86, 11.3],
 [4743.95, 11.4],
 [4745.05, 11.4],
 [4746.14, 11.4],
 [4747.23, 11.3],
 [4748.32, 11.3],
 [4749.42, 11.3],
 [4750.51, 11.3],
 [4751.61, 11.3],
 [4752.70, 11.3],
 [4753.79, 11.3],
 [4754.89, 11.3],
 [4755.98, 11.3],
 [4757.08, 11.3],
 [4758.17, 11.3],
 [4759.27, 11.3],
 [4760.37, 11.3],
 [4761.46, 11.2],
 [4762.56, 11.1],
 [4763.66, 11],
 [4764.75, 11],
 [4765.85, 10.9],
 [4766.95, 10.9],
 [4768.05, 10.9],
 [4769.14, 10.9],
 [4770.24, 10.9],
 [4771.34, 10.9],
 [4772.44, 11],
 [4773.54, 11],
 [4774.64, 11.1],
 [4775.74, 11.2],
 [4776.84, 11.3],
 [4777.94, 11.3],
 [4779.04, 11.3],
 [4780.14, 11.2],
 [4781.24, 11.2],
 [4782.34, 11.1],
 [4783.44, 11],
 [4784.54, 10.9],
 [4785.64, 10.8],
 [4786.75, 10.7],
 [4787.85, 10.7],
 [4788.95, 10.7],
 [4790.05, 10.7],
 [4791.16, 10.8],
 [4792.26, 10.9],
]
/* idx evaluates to 1.32 angstrom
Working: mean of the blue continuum 11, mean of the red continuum 11.2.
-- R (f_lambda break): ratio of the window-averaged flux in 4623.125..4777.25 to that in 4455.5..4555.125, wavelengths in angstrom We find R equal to 1.03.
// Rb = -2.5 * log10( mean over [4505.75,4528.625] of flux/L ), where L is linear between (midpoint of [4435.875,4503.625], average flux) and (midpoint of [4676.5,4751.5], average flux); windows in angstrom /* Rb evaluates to -0.02 mag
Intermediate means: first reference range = 10.6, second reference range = 11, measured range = 10.8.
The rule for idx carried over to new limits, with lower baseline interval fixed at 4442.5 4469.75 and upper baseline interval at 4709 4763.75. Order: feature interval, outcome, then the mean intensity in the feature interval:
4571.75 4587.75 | 0.0 angstrom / 10.6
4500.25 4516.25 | -1.0 angstrom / 11.1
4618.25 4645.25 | -0.6 angstrom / 11.1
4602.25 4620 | -0.4 angstrom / 11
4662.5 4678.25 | 0.3 angstrom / 10.7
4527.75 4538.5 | 0.2 angstrom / 10.3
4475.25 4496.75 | -0.8 angstrom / 10.8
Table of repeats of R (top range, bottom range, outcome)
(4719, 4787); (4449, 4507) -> 1.05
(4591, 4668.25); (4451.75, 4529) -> 1.03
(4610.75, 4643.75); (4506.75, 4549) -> 1.03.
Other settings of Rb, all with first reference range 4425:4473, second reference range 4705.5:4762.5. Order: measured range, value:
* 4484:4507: -0.05 mag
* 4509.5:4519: -0.04 mag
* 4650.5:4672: 0.01 mag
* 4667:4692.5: 0.02 mag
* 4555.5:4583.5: -0.01 mag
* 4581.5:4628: -0.02 mag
